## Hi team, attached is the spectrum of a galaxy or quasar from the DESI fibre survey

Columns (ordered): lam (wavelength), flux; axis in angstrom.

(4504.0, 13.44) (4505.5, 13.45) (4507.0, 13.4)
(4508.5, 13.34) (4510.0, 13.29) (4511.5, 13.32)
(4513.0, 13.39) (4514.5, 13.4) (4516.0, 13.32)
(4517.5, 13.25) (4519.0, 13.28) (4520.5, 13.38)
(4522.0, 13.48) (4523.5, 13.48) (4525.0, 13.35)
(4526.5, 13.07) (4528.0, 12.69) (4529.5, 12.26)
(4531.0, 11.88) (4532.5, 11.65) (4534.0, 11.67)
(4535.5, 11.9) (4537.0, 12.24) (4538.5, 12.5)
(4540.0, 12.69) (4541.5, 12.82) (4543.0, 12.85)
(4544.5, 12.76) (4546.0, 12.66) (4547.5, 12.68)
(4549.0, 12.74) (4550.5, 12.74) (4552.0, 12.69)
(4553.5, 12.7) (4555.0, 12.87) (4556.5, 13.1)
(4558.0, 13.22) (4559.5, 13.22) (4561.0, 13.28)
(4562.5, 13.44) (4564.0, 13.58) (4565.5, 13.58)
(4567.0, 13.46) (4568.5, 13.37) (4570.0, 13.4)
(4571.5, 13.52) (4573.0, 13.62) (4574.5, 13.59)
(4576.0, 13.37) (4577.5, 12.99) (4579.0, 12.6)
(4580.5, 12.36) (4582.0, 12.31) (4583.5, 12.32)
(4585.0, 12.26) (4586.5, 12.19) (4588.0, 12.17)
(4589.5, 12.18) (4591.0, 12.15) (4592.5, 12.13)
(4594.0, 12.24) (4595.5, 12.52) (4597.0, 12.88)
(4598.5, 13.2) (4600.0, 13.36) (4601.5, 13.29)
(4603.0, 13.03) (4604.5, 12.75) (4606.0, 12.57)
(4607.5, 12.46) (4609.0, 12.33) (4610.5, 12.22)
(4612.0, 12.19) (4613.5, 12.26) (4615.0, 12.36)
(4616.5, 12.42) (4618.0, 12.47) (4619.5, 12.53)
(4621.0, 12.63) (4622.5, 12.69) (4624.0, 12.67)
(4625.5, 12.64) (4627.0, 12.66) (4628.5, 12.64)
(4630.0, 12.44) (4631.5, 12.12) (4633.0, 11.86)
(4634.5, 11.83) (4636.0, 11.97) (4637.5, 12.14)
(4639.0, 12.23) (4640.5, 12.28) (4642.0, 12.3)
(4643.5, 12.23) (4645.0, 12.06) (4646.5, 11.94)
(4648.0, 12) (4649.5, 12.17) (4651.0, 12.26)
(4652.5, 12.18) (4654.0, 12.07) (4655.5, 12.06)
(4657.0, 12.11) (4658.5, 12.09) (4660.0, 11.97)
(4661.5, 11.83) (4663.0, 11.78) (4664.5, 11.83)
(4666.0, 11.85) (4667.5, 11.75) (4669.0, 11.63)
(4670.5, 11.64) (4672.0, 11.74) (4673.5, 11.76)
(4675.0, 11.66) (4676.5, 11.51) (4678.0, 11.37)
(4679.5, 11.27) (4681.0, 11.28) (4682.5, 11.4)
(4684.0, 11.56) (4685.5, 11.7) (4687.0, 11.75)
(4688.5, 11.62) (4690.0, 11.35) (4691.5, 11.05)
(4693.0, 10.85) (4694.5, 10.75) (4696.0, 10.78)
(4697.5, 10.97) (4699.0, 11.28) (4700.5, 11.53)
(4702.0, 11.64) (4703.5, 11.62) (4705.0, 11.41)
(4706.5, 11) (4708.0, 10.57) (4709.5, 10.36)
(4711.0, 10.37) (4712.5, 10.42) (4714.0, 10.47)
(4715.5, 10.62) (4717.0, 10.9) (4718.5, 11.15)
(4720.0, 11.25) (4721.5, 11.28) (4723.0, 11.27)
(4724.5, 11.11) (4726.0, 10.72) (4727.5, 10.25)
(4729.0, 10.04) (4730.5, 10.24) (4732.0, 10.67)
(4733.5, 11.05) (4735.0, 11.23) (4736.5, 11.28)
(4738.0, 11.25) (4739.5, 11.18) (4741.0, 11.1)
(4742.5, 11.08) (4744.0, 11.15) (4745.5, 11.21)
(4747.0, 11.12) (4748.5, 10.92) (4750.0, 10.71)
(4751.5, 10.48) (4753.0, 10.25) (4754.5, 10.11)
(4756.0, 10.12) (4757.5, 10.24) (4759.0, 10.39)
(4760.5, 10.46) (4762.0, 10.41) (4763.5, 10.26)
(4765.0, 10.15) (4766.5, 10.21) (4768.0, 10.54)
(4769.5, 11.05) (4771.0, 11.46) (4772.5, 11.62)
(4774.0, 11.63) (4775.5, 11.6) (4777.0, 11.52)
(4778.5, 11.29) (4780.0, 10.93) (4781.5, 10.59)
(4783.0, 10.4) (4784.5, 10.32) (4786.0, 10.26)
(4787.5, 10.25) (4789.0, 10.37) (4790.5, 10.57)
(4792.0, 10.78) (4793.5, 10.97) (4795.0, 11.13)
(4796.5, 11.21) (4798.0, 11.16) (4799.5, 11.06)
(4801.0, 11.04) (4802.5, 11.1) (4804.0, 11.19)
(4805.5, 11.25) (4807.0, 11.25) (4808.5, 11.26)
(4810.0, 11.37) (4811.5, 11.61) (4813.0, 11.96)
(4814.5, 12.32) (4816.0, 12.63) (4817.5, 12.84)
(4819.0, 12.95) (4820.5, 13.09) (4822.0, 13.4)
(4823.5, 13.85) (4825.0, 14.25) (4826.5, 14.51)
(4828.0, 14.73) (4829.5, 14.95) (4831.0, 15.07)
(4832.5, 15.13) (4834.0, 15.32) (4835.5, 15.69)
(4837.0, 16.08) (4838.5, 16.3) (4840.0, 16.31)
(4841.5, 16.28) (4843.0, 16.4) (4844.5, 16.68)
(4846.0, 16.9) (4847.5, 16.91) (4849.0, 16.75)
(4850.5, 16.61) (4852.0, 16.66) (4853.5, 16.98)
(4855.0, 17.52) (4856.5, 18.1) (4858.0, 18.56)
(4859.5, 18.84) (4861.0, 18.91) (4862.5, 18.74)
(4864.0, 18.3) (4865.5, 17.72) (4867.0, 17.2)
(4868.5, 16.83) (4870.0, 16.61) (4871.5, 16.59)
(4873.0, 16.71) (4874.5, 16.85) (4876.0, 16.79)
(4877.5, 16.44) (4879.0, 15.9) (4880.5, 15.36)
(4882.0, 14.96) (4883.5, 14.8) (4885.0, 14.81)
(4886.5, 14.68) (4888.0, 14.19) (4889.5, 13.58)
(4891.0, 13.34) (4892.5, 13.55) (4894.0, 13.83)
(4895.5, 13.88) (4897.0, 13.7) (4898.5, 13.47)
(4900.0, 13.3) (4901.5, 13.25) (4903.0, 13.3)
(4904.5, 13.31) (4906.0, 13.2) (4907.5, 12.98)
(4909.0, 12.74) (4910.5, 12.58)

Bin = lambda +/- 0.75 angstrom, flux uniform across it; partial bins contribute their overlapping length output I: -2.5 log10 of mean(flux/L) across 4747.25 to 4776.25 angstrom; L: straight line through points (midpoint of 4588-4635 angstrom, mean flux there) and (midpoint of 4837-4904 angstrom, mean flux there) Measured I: 0.33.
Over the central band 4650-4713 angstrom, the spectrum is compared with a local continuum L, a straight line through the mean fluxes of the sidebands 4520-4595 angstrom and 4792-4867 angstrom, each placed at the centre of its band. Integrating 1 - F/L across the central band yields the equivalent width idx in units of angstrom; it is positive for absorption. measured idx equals 9.8 angstrom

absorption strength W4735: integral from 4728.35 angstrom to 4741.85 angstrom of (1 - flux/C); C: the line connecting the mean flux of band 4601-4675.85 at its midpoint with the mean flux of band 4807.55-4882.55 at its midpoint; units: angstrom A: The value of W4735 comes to 2.85 angstrom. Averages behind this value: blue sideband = 12.2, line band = 10.9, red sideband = 15.6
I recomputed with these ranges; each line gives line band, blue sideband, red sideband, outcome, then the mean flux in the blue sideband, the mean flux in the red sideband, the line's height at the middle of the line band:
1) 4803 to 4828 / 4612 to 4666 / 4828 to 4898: 0.22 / 12.2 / 16.1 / 15.3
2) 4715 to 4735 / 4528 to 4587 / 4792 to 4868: 0.27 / 12.8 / 14.6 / 13.9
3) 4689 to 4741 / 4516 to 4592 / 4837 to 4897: 0.31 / 12.8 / 16.3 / 14.6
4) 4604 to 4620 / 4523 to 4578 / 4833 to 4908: 0.09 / 12.9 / 15.8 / 13.5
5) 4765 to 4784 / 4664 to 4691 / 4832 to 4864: 0.31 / 11.6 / 17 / 14.7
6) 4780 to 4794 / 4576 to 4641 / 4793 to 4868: 0.33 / 12.5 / 14.6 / 14.2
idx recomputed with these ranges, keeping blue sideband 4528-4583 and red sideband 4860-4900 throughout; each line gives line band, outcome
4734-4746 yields 2.7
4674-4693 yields 3.4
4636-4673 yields 4.6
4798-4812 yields 3.5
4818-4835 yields 1.0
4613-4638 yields 2.0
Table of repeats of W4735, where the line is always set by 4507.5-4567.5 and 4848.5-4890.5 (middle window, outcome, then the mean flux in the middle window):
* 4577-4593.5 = 1.4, 12.3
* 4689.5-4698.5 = 2.3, 11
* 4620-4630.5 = 1.0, 12.6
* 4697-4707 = 2.3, 11.4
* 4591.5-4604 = 0.7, 12.8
